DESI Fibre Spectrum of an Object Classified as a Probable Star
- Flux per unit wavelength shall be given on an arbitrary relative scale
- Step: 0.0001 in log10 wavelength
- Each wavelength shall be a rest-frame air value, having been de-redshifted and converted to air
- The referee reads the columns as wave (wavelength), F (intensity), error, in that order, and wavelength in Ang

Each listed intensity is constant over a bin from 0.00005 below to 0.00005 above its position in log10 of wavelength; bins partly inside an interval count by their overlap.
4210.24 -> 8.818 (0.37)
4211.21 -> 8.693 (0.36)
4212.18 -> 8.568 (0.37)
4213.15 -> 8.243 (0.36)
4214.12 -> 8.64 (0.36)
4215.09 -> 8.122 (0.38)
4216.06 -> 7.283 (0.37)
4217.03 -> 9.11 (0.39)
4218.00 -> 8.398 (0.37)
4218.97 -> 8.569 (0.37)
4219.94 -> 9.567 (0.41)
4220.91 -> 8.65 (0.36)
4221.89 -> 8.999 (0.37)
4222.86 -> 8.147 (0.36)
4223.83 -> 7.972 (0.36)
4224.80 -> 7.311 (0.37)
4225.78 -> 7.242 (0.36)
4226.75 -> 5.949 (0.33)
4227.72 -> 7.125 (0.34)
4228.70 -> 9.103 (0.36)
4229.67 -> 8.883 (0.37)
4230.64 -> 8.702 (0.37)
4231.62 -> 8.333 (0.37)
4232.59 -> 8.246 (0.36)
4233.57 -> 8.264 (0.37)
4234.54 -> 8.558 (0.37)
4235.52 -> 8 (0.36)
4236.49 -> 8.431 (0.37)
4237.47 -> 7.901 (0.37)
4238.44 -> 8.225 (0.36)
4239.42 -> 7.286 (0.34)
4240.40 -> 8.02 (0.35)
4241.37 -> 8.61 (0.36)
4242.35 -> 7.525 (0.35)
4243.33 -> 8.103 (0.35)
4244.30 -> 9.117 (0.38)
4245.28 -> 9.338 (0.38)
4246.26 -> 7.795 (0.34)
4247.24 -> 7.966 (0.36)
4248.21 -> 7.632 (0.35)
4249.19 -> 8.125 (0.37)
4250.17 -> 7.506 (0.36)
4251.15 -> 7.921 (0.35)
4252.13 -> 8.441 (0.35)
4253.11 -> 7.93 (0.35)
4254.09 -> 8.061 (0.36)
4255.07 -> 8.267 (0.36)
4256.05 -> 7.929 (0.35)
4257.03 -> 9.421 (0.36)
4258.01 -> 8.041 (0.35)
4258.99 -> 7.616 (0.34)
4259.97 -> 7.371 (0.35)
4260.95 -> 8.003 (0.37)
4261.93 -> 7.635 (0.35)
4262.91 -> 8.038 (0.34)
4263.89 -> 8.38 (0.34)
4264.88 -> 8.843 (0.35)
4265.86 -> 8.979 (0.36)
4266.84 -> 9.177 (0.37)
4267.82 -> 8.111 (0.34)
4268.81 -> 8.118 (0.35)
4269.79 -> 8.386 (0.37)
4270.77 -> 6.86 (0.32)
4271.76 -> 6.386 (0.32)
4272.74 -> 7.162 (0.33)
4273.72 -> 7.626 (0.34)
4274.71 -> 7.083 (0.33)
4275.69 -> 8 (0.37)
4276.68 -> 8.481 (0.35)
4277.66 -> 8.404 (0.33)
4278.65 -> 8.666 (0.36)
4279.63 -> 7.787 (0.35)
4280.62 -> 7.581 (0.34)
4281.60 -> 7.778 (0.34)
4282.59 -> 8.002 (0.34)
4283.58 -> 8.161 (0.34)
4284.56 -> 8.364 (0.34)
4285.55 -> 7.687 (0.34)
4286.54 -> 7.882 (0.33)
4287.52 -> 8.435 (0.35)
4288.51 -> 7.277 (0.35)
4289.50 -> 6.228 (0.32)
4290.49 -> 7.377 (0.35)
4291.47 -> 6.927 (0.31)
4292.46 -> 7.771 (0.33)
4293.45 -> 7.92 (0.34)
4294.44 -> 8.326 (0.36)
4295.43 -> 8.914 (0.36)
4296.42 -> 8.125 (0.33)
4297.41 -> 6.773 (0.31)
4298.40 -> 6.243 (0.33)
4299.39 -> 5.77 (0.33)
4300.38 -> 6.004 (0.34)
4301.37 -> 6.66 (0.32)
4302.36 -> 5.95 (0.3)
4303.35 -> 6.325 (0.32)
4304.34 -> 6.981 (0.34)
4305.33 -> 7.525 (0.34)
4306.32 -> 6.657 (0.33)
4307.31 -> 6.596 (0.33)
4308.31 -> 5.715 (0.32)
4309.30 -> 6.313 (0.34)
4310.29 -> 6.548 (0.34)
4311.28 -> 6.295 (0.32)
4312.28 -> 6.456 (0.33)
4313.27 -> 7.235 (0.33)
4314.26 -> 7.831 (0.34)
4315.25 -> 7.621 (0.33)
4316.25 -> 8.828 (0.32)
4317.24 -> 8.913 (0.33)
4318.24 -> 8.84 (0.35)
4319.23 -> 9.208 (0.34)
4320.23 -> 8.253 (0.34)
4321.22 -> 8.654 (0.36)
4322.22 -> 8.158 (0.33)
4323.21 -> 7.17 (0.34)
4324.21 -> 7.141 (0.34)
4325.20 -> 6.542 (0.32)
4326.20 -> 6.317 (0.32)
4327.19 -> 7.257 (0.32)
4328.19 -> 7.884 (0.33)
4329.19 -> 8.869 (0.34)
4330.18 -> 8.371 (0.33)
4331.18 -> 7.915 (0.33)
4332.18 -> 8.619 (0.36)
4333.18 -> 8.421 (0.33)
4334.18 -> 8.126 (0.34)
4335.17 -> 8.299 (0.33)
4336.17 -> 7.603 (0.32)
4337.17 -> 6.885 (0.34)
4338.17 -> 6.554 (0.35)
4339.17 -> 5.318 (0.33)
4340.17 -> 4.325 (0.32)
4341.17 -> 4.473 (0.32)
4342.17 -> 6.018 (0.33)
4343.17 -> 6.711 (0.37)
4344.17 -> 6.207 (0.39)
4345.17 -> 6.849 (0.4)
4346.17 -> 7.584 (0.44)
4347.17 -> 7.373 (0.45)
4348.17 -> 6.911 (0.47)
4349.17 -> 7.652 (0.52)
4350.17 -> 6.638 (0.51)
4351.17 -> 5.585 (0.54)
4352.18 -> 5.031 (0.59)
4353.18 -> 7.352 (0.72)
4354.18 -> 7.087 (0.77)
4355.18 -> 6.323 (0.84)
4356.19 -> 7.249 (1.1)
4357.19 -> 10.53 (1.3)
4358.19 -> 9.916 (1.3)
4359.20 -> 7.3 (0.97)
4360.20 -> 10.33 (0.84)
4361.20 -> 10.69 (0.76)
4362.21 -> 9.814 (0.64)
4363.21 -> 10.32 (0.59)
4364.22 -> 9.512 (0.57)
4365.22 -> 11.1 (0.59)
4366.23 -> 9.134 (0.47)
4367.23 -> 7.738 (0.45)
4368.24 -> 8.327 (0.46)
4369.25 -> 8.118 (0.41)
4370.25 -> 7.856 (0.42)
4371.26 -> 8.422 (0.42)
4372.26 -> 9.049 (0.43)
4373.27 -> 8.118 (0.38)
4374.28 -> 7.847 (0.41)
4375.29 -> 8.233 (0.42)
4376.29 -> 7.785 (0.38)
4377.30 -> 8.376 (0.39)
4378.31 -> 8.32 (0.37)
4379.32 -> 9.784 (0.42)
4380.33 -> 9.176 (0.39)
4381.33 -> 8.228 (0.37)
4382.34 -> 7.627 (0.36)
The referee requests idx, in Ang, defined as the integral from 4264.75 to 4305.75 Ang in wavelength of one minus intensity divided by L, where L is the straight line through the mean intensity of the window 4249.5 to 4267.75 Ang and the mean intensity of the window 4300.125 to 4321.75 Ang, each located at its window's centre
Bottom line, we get 0.8 Ang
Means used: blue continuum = 8.2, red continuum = 7.26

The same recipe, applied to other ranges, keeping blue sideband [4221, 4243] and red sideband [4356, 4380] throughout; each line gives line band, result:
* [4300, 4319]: 3.3 Ang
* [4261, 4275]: 0.6 Ang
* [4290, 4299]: 0.9 Ang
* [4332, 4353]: 4.9 Ang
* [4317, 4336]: 1.4 Ang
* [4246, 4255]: 0.2 Ang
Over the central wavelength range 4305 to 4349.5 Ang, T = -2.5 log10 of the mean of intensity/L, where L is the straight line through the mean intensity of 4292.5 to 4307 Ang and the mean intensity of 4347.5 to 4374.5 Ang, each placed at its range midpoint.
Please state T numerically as 0.047 mag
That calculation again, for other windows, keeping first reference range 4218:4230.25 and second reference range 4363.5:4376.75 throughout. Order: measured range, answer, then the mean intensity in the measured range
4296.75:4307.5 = 0.272 mag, 6.52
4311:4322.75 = 0.049 mag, 8.05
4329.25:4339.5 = 0.104 mag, 7.7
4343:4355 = 0.255 mag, 6.74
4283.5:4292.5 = 0.103 mag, 7.58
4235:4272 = 0.017 mag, 8.1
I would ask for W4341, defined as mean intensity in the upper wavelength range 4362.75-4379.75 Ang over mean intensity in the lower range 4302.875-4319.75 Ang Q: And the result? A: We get 1.19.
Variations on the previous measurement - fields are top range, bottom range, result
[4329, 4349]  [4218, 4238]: 0.86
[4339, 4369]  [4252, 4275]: 0.96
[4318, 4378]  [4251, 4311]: 1.03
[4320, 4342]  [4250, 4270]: 0.89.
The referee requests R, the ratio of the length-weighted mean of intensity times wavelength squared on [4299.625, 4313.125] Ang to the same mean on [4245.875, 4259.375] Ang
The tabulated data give 0.8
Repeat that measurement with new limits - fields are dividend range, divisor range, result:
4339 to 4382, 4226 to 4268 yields 1.02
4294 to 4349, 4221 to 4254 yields 0.92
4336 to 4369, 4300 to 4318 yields 1.12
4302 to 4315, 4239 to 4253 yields 0.85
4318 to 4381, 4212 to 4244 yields 1.02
